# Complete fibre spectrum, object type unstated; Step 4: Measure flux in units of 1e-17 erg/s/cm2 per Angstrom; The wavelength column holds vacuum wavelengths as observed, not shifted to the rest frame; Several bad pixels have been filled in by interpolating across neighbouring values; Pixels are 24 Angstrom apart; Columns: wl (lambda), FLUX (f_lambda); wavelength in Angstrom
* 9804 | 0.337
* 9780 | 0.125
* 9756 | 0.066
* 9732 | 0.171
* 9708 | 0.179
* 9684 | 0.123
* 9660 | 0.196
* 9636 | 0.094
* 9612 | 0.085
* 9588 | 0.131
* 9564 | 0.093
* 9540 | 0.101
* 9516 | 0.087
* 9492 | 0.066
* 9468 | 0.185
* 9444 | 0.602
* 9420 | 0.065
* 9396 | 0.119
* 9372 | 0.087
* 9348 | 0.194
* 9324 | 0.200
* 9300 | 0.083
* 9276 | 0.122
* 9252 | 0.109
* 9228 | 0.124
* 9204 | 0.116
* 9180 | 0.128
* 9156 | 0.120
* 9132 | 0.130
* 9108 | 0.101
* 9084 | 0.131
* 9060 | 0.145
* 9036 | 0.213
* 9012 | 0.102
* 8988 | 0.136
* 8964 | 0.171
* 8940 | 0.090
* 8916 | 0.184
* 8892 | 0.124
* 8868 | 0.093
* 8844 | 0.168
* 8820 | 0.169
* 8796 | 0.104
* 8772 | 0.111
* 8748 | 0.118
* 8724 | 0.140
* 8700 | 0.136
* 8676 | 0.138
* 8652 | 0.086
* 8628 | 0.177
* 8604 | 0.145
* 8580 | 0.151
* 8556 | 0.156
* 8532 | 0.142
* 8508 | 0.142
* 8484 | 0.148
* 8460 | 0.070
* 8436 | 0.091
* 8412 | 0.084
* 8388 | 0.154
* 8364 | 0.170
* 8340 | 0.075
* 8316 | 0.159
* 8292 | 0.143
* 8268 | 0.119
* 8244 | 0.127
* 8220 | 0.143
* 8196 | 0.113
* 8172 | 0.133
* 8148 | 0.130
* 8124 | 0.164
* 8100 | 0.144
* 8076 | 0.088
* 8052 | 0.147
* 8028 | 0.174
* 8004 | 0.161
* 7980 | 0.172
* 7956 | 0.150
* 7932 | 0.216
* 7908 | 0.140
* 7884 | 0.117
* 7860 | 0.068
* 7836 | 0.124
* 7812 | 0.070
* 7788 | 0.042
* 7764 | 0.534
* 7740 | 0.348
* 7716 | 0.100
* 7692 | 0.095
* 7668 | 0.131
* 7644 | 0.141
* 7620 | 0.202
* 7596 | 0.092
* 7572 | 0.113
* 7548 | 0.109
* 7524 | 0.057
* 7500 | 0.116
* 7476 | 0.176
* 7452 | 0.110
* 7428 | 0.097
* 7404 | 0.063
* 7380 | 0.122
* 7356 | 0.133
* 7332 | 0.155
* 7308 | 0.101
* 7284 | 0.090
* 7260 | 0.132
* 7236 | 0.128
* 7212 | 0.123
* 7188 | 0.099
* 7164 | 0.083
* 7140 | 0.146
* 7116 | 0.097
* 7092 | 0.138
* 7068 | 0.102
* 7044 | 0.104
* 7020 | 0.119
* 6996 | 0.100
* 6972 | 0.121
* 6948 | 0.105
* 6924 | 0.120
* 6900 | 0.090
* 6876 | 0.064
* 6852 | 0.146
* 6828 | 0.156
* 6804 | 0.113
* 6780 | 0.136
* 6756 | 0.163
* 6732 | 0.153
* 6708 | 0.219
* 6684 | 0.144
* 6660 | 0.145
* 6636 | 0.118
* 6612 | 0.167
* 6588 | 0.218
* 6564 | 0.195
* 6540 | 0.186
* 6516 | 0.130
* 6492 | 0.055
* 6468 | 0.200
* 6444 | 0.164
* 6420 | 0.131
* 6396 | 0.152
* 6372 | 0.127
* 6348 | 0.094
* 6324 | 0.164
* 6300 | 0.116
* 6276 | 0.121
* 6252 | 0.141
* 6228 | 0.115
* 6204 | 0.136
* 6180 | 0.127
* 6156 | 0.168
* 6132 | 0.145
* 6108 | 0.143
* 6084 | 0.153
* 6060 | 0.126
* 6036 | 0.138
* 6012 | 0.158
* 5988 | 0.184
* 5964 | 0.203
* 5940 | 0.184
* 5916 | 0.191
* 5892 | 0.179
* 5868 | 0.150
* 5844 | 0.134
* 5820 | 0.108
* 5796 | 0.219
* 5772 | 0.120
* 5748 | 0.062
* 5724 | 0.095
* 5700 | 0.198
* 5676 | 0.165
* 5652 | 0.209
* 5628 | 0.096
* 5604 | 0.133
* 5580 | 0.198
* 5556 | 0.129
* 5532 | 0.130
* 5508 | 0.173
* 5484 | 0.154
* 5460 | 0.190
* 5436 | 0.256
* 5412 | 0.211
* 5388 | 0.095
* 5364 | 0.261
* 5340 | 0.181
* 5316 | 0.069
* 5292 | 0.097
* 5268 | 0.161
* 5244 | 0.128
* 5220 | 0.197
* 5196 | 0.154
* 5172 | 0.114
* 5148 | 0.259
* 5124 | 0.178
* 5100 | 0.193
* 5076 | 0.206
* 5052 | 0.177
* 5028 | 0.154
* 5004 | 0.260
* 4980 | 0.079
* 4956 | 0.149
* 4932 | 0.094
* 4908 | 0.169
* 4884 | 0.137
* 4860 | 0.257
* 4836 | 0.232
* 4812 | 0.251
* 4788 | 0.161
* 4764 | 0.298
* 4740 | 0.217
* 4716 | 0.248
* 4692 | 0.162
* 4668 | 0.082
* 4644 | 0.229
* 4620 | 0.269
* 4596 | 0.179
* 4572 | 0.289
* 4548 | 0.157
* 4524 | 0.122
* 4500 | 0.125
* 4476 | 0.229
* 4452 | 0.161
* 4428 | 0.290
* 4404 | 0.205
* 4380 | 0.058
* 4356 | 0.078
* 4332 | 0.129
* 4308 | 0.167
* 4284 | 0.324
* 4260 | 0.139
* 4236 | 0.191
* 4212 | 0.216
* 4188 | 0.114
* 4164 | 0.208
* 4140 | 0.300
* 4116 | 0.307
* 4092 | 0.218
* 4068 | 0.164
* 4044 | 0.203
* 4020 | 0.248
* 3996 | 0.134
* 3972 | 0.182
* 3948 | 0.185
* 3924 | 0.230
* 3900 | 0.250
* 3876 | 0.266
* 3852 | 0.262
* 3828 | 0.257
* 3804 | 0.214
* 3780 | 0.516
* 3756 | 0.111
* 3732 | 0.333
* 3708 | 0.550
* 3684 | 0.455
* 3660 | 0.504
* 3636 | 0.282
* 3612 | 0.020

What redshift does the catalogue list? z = 1.08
